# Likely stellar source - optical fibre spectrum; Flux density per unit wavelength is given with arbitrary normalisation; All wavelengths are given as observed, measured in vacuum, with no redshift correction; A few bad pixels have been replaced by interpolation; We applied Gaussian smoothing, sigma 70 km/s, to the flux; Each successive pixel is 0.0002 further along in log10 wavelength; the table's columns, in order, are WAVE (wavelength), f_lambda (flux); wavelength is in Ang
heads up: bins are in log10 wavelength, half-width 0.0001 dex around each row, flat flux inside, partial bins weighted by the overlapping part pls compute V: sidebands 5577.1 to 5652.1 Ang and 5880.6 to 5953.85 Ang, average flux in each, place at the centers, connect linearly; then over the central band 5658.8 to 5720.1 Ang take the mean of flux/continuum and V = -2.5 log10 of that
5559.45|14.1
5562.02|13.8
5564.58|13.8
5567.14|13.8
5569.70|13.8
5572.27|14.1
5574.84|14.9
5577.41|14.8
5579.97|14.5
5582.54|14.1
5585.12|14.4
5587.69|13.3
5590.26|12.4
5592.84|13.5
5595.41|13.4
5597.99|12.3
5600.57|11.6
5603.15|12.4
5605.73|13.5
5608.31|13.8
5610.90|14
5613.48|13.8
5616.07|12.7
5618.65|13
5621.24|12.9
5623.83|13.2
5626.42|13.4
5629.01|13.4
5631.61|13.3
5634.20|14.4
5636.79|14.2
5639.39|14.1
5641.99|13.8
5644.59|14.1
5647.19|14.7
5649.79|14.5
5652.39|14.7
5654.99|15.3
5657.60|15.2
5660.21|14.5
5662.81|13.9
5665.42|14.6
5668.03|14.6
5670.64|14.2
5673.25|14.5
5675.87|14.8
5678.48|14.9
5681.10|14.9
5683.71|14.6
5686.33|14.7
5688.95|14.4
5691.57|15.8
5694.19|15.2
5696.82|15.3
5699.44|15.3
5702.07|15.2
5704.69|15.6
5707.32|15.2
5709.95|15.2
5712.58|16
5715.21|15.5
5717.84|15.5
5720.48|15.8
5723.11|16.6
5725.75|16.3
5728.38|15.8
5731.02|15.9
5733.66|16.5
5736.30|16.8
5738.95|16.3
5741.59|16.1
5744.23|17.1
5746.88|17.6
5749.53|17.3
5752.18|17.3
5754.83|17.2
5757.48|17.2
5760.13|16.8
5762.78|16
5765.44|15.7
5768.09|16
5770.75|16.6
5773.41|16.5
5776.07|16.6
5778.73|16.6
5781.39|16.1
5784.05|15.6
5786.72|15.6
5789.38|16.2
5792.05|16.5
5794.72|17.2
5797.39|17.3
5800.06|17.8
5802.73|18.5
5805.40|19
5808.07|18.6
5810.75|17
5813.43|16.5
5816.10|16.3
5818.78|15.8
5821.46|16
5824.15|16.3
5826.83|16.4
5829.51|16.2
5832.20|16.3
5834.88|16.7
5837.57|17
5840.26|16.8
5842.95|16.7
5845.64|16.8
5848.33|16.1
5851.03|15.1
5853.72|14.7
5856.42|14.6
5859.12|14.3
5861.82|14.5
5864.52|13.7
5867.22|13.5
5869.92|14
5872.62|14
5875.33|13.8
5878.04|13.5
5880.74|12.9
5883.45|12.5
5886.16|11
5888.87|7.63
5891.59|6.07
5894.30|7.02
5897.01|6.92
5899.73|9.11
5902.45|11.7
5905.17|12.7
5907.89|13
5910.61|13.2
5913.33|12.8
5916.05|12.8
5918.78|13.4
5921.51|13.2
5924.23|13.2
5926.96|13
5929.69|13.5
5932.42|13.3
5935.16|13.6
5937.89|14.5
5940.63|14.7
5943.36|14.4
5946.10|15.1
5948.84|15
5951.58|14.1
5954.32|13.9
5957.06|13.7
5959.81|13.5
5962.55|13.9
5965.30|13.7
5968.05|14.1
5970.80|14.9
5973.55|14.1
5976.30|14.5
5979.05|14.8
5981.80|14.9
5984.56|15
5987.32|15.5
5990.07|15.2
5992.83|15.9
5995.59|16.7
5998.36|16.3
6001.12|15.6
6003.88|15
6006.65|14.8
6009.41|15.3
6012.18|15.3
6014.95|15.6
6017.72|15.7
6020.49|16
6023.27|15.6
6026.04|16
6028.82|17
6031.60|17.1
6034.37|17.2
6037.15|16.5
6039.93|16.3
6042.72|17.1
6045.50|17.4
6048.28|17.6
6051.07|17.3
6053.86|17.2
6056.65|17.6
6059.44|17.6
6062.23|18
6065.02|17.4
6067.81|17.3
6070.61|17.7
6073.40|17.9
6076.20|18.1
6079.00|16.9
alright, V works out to -0.13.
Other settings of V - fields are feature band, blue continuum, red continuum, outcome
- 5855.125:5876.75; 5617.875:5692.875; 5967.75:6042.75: 0.079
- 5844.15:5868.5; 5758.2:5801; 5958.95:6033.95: 0.086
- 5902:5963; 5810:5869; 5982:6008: 0.150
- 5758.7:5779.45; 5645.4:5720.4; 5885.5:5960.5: -0.166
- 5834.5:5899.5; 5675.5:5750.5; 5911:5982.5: 0.108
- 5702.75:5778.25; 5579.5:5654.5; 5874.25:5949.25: -0.246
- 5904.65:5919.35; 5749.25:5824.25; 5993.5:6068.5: 0.270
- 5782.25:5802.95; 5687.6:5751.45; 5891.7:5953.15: -0.138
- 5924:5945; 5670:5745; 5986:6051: 0.157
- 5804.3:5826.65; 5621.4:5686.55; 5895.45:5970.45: -0.230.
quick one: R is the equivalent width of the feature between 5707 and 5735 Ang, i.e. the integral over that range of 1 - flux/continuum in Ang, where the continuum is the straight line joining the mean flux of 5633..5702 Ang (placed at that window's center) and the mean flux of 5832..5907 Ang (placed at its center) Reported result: -3.1 Ang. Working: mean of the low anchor 14.7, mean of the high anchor 13.1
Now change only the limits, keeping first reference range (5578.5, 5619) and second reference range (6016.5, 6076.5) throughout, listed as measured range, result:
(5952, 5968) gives 2.5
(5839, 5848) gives -0.8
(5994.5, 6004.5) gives 0.4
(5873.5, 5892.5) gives 5.4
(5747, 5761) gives -2.5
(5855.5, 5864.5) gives 0.7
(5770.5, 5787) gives -1.6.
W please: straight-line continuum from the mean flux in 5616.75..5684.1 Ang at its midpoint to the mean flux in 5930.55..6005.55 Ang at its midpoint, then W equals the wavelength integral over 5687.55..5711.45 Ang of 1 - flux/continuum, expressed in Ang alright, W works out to -1.6 Ang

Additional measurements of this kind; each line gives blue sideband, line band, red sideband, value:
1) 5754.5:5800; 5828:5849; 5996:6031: -0.4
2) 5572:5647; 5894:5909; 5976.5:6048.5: 4.9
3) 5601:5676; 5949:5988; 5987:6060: 4.0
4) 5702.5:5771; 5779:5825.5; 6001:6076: -1.3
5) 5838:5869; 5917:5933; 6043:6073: 2.8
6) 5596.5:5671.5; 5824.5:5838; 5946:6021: -1.9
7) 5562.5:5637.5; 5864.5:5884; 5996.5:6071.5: 2.4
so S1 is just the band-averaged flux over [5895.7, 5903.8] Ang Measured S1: 9.25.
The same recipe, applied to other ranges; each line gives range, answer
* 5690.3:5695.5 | 15.5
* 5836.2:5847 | 16.8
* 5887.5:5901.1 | 7.36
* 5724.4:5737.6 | 16.3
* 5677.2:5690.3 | 14.7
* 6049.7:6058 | 17.4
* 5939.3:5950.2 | 14.8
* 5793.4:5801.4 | 17.4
